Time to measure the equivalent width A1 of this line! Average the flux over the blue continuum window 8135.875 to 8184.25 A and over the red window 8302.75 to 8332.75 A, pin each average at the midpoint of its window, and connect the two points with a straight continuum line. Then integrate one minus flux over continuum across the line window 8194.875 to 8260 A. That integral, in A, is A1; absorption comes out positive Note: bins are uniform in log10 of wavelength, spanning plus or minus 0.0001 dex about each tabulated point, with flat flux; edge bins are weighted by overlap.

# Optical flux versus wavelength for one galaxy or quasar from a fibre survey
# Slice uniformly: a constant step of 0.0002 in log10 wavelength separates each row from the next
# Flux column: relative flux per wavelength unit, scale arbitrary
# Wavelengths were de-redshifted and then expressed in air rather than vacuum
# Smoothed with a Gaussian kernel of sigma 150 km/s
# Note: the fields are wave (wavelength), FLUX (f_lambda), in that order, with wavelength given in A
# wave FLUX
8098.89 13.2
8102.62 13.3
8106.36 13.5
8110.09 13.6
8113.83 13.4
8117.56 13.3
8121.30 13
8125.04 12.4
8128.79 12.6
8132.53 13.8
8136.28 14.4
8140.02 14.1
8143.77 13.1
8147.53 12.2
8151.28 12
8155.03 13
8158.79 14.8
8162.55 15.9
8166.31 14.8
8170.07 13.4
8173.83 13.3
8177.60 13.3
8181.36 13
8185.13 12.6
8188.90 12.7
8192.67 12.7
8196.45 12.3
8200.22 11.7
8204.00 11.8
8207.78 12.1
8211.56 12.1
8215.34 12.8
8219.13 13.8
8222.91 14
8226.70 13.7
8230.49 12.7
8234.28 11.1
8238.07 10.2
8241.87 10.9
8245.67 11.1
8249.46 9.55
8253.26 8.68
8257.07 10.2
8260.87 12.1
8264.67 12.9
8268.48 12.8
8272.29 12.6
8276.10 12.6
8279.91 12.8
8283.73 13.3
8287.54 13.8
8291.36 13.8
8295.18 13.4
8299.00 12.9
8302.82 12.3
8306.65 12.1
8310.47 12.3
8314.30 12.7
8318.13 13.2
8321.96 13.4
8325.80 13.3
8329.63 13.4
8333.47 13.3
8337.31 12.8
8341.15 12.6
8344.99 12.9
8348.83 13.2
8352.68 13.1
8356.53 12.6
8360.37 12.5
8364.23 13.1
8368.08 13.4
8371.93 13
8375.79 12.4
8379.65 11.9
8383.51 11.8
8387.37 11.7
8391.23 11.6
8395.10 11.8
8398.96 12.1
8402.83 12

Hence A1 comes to 7.9 A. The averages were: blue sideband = 13.6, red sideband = 12.9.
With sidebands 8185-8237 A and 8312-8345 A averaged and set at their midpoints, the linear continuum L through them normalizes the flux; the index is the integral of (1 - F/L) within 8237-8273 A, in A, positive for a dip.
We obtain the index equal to 4.71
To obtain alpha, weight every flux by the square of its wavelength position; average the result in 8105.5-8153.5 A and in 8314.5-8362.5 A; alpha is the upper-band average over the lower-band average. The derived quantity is 1.04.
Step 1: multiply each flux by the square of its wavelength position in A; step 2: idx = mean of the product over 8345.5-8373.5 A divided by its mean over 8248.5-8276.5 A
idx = 1.16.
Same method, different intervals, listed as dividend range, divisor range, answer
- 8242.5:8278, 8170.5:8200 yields 0.90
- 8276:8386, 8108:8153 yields 1.03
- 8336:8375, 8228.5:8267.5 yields 1.20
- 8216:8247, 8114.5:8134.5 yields 0.96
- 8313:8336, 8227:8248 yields 1.19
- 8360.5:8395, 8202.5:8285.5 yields 1.06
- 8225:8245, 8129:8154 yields 0.90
